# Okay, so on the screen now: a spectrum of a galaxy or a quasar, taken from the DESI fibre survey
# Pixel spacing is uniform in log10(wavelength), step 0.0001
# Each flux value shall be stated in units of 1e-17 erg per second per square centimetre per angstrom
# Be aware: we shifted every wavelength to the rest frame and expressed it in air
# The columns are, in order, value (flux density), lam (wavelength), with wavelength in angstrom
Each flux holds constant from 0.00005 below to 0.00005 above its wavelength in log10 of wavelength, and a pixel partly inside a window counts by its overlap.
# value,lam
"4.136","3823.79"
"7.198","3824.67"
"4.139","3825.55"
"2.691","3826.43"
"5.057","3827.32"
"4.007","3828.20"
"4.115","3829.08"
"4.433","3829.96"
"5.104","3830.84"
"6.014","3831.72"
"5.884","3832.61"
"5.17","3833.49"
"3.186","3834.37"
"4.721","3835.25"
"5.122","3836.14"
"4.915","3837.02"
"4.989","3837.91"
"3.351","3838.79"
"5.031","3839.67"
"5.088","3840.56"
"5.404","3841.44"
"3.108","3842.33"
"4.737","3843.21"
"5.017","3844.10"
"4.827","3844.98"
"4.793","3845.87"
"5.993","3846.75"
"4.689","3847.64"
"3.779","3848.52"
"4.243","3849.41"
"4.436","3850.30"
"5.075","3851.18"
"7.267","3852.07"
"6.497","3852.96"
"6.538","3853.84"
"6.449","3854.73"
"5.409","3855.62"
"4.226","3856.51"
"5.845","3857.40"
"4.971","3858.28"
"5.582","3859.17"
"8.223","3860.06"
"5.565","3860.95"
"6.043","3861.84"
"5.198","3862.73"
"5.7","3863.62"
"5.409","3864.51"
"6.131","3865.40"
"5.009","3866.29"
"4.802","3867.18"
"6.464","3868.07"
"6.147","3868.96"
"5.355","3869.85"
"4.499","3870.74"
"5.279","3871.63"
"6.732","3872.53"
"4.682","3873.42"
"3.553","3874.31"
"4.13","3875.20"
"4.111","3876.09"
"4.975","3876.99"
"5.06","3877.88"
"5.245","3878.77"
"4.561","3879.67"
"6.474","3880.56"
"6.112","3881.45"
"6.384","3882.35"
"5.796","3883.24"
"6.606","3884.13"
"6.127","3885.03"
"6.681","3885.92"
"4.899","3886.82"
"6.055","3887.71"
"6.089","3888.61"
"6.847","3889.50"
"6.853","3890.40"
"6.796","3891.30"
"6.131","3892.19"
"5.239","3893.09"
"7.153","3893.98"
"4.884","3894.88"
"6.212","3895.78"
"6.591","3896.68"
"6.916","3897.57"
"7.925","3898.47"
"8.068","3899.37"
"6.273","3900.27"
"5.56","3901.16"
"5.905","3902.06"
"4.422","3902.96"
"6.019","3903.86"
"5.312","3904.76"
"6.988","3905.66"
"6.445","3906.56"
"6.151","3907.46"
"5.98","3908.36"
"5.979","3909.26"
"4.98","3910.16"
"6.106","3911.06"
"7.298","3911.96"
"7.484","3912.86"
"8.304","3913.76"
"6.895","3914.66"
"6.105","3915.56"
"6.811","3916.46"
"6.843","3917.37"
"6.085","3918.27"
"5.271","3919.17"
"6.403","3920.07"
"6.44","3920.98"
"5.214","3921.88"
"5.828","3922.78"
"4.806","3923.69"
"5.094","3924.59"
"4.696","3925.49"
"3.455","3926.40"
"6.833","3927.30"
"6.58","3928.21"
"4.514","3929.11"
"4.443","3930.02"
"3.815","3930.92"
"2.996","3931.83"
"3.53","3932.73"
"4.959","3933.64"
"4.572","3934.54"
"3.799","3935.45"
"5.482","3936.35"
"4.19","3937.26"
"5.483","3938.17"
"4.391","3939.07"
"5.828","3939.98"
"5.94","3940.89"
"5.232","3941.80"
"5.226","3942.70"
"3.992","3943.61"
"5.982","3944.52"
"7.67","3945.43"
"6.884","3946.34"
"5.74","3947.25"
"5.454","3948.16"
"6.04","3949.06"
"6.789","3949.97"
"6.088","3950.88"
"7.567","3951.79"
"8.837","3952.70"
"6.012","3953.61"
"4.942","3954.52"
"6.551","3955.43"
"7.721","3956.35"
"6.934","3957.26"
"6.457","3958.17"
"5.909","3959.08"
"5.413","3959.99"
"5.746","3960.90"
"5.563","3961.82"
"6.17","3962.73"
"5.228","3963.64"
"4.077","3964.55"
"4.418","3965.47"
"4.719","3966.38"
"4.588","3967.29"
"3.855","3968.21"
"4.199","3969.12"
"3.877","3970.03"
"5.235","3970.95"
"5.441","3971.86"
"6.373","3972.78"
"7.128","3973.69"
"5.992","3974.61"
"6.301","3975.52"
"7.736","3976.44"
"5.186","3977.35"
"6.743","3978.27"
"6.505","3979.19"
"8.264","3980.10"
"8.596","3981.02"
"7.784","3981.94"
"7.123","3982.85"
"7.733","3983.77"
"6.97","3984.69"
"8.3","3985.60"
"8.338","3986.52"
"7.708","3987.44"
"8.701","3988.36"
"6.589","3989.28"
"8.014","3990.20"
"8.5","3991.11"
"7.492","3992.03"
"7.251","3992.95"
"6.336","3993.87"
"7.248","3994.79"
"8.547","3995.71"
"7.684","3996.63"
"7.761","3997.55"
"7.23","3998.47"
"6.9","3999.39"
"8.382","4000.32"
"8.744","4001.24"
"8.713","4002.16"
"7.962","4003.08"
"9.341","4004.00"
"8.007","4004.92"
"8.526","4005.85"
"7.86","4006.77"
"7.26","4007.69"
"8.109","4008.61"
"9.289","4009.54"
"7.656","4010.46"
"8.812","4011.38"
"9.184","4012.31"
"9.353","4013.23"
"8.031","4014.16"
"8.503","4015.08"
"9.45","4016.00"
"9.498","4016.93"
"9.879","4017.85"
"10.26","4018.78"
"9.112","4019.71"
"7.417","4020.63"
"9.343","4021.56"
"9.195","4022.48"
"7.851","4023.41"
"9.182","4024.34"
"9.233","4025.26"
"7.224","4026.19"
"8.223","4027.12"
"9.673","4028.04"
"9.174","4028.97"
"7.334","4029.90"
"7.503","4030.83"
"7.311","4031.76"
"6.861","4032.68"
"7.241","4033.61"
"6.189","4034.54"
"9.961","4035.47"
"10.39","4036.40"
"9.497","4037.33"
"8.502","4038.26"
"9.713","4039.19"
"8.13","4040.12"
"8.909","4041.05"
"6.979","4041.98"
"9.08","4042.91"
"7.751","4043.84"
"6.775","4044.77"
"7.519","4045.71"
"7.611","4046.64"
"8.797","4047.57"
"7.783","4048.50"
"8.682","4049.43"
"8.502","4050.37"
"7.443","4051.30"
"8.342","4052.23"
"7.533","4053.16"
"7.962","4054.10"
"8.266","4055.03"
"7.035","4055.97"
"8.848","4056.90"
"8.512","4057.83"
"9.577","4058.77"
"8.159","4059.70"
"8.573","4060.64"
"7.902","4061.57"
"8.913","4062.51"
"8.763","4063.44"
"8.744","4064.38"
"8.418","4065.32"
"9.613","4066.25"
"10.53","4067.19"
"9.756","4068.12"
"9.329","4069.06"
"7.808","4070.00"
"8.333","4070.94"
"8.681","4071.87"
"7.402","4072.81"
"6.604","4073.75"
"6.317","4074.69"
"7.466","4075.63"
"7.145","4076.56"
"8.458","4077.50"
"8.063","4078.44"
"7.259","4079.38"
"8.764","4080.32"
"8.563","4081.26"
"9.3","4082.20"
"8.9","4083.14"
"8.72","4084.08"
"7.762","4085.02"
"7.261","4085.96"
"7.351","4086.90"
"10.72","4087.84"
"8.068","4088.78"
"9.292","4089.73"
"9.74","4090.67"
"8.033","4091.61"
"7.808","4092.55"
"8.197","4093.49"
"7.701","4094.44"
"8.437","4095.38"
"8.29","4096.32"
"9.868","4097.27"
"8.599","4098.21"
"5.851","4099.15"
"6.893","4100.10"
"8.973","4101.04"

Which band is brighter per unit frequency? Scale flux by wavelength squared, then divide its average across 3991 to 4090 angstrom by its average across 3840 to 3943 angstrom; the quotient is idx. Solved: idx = 1.60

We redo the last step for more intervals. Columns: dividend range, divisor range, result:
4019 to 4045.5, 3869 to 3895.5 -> 1.60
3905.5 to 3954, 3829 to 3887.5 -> 1.13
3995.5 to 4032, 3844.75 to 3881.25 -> 1.70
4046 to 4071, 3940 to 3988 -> 1.43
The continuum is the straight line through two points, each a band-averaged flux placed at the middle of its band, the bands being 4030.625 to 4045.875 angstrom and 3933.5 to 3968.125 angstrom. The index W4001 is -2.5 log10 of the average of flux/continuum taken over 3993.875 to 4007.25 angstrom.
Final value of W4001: -0.13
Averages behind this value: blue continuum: 5.69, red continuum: 8.16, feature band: 8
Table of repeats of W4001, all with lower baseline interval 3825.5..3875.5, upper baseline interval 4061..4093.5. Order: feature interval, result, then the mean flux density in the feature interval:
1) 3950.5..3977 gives 0.16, 5.83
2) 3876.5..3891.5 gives -0.07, 5.95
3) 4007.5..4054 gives -0.10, 8.43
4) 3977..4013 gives -0.09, 7.85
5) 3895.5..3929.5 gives -0.02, 6.13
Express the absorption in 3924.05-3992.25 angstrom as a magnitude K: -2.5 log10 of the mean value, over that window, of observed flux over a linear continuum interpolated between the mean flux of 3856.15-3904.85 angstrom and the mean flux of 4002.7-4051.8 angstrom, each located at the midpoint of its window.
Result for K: 0.208 mag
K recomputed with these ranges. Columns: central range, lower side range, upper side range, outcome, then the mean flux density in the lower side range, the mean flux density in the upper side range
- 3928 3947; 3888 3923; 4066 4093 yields 0.317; 6.33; 8.37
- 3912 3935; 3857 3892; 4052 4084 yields 0.143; 5.67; 8.35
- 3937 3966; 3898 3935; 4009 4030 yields 0.158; 5.79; 8.84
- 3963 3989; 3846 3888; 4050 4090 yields 0.117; 5.5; 8.34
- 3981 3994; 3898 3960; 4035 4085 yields -0.106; 5.86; 8.38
